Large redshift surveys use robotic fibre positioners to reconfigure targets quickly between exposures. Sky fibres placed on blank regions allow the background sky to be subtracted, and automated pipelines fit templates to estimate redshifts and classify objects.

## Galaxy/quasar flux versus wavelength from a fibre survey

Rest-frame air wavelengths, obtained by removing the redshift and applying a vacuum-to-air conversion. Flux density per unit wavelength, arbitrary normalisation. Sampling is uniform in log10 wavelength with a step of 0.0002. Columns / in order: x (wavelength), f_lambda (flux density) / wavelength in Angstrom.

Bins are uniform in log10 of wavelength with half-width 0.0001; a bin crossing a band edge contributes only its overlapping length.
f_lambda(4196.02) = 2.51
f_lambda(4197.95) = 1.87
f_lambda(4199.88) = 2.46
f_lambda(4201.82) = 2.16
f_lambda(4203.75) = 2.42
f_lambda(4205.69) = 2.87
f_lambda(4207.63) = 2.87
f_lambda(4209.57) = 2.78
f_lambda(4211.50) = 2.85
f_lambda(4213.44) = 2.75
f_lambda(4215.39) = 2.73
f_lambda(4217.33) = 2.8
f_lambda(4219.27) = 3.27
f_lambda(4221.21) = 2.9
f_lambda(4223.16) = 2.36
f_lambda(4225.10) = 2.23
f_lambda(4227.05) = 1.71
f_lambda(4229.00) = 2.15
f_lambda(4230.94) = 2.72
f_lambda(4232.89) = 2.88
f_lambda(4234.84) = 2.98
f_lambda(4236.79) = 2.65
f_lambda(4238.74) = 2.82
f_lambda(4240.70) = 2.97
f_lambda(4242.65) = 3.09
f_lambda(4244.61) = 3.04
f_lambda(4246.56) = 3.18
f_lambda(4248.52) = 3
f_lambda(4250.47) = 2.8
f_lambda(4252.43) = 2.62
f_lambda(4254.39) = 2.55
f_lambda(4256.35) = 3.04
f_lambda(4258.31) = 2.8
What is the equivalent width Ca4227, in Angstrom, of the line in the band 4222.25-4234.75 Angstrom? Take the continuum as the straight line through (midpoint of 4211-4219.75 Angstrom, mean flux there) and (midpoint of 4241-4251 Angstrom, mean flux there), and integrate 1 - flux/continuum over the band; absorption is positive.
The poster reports 2.3 Angstrom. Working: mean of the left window 2.86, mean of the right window 3.03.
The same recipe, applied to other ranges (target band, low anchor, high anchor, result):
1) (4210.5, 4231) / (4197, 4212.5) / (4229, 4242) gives 0.6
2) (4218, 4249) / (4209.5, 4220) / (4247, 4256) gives 0.9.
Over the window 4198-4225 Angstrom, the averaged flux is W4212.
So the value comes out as 2.67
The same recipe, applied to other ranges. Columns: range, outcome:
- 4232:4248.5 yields 2.95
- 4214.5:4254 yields 2.74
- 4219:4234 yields 2.5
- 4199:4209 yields 2.56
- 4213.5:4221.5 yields 2.91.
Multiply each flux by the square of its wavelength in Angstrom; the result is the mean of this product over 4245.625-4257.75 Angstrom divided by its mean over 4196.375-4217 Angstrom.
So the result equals 1.13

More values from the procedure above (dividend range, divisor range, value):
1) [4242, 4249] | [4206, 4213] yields 1.11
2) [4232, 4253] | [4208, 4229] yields 1.13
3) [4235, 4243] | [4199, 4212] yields 1.11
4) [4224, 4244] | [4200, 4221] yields 0.97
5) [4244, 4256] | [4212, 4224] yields 1.04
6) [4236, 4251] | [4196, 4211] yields 1.20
